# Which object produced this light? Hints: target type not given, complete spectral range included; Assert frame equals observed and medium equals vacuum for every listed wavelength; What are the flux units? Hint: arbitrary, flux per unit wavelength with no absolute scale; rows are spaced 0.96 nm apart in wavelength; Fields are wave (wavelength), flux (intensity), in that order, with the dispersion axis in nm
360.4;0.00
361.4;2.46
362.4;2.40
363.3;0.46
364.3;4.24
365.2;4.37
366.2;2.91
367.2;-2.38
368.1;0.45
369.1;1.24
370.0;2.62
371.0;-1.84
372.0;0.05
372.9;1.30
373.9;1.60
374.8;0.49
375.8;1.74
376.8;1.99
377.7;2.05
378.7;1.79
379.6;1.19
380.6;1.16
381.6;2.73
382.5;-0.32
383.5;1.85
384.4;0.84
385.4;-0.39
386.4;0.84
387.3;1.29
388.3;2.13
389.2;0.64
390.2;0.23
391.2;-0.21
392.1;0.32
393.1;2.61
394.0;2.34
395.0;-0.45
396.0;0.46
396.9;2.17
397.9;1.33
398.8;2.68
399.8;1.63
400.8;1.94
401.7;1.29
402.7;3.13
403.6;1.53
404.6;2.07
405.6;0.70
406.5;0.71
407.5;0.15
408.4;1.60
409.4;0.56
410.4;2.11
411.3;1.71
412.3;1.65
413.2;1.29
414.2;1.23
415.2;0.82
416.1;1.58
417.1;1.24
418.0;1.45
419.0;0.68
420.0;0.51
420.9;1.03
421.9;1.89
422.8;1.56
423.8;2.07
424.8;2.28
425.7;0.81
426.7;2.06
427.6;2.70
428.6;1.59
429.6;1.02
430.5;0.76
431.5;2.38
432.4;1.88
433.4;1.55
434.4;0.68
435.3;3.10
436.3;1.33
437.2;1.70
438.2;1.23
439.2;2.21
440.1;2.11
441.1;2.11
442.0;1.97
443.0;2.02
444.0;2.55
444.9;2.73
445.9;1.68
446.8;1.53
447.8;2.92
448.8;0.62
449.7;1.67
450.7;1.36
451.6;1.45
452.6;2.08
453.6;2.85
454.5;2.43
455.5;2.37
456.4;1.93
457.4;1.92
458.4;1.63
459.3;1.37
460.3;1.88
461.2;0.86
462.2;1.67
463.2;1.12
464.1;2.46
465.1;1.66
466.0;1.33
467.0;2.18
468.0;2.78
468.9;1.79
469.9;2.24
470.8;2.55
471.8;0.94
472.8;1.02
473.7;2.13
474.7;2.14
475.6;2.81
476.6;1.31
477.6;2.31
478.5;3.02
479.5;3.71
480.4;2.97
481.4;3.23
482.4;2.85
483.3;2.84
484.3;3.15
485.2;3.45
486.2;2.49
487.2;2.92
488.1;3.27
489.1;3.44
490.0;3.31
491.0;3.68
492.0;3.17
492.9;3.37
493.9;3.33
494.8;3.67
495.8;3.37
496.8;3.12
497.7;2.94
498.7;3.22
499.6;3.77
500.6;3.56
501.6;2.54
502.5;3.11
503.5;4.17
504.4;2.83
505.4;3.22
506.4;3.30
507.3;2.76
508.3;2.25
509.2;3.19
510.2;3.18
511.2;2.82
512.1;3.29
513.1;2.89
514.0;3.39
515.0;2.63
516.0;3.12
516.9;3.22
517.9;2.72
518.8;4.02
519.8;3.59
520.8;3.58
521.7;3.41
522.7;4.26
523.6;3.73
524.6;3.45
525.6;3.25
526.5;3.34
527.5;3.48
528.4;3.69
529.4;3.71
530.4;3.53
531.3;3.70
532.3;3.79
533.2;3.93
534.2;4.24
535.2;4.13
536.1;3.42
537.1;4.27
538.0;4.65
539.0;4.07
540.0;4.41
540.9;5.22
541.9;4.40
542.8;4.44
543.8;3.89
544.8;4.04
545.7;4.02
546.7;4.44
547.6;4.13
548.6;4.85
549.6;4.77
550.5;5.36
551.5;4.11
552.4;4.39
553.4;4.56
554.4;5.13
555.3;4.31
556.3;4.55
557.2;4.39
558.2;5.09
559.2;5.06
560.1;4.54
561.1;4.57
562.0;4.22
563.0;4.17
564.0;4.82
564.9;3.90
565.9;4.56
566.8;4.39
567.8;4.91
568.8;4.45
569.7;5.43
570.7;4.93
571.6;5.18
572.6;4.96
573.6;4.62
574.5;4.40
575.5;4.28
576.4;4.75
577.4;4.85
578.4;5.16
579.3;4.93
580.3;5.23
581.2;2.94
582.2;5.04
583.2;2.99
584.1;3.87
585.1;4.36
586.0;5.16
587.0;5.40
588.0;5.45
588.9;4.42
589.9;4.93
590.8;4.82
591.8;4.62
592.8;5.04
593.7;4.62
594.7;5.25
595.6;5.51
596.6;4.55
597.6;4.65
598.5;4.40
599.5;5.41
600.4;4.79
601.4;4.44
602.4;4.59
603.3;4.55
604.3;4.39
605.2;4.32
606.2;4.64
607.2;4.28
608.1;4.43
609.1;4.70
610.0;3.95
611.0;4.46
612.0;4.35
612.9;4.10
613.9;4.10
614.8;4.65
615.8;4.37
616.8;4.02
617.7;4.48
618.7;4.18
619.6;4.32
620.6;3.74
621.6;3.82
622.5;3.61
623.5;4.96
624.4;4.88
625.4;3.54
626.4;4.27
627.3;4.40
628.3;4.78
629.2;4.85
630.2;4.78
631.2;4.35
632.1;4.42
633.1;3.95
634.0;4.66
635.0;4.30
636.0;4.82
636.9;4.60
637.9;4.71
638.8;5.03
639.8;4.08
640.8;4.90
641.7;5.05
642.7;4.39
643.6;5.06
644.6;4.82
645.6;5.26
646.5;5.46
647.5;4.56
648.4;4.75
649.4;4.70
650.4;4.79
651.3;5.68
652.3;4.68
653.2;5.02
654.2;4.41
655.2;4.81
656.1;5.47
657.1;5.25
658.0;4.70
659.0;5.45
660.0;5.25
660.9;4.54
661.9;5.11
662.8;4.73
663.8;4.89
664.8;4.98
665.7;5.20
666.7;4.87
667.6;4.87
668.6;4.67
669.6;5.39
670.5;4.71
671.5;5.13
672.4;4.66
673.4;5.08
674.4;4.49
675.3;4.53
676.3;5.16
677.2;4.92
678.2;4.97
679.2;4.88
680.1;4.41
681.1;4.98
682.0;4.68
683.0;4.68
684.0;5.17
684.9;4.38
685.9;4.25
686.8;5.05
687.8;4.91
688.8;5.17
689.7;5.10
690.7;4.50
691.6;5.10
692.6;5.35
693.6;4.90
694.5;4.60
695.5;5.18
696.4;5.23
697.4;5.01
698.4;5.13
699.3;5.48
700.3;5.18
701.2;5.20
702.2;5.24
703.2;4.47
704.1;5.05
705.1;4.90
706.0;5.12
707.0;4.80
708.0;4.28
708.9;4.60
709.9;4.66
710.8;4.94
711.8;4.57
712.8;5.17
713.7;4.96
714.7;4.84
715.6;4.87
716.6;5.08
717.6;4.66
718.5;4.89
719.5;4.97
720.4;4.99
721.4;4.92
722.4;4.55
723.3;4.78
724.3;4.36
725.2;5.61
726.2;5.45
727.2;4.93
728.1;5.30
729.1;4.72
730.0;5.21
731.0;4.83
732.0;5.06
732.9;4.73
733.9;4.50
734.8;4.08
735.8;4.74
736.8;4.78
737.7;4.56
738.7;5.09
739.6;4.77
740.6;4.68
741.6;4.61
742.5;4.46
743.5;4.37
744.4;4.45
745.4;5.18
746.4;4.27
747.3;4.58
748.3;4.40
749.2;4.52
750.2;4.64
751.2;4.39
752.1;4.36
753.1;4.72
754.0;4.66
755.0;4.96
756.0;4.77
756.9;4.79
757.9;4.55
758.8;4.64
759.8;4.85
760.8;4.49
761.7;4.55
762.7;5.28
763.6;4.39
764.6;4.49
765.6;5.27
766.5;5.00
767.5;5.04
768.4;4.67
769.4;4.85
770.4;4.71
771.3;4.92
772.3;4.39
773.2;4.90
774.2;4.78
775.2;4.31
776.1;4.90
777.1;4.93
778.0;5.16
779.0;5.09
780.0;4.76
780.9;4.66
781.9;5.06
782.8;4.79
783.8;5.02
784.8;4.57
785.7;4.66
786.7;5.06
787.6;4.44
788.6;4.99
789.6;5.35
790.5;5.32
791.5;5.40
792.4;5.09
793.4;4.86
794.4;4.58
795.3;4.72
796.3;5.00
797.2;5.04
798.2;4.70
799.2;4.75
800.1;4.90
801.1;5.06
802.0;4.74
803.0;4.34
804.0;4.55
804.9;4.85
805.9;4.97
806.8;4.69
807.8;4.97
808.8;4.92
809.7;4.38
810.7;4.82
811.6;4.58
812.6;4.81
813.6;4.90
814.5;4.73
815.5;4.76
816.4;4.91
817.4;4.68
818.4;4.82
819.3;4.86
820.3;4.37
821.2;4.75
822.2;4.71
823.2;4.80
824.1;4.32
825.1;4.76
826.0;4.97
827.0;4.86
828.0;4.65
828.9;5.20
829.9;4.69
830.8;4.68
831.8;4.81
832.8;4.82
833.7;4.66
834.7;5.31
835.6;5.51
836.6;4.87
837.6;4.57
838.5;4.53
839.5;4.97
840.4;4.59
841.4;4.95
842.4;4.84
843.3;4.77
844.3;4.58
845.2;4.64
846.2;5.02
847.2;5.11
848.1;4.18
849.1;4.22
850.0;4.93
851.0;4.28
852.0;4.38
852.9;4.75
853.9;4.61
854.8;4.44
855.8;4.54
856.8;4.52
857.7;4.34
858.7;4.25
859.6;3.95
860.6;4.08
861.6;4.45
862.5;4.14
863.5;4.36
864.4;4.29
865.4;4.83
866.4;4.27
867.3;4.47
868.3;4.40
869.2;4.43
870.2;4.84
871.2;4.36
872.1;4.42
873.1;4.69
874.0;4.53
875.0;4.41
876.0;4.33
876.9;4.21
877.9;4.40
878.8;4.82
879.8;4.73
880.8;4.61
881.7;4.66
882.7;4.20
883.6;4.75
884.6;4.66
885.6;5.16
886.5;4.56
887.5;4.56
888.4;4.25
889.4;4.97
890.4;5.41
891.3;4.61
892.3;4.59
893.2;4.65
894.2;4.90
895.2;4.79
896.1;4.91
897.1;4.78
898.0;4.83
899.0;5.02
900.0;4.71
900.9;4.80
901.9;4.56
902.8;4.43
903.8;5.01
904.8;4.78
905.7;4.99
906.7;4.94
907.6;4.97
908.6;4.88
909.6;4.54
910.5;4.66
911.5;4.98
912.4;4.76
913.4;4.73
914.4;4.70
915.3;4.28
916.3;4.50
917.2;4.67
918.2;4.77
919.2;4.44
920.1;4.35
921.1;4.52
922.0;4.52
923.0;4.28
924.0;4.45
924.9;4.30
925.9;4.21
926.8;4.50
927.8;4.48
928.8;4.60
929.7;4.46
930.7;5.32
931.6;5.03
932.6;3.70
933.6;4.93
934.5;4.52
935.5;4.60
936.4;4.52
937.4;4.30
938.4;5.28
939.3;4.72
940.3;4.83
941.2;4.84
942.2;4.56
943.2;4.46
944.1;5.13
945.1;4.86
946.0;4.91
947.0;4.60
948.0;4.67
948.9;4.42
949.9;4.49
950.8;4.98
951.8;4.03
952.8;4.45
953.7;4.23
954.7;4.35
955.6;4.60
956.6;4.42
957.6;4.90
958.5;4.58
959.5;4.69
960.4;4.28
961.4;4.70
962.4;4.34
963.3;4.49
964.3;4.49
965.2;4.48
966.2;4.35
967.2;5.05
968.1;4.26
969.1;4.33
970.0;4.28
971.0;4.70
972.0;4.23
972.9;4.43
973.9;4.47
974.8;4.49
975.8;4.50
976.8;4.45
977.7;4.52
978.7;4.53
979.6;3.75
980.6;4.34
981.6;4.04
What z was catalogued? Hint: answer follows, 0.201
